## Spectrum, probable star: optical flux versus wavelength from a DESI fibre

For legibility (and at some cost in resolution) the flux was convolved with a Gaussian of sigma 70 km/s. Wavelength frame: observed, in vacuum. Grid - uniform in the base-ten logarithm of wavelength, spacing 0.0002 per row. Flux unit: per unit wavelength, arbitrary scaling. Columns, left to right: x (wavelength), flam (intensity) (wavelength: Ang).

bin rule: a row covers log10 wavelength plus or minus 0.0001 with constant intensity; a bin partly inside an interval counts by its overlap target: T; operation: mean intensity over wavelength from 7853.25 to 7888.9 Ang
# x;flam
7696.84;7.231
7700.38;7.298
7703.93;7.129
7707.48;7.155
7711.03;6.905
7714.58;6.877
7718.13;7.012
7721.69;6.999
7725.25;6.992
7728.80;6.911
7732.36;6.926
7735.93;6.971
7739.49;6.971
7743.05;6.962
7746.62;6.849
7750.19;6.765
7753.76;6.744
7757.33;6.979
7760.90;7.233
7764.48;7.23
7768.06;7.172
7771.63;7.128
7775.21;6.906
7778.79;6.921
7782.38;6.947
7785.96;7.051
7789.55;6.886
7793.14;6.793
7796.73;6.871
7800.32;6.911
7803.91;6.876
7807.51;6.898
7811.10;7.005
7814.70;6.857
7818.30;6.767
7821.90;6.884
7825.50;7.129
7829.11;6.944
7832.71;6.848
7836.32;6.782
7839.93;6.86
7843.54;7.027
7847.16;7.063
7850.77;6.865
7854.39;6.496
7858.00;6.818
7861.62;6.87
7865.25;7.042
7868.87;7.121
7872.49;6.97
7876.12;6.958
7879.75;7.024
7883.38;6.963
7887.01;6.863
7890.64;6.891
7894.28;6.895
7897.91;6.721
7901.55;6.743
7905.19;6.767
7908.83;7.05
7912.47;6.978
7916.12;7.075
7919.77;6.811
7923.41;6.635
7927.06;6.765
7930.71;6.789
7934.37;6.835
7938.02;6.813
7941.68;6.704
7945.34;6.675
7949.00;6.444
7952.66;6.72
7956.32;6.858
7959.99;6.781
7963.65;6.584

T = 6.92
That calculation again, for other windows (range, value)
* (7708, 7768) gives 6.97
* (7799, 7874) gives 6.91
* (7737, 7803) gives 6.96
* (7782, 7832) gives 6.91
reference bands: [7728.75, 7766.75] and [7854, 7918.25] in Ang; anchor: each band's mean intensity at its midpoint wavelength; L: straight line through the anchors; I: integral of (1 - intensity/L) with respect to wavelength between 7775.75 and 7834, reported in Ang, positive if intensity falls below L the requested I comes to 0.2 Ang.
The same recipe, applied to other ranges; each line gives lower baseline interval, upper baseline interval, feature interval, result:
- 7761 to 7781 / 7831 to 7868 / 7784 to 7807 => 0.4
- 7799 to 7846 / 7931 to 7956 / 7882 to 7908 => -0.2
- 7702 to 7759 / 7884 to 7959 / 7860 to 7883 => -0.5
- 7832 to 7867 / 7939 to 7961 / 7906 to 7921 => -0.5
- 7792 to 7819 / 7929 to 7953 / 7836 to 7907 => -1.0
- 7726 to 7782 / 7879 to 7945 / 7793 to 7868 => 0.2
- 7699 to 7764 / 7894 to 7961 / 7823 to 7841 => -0.1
